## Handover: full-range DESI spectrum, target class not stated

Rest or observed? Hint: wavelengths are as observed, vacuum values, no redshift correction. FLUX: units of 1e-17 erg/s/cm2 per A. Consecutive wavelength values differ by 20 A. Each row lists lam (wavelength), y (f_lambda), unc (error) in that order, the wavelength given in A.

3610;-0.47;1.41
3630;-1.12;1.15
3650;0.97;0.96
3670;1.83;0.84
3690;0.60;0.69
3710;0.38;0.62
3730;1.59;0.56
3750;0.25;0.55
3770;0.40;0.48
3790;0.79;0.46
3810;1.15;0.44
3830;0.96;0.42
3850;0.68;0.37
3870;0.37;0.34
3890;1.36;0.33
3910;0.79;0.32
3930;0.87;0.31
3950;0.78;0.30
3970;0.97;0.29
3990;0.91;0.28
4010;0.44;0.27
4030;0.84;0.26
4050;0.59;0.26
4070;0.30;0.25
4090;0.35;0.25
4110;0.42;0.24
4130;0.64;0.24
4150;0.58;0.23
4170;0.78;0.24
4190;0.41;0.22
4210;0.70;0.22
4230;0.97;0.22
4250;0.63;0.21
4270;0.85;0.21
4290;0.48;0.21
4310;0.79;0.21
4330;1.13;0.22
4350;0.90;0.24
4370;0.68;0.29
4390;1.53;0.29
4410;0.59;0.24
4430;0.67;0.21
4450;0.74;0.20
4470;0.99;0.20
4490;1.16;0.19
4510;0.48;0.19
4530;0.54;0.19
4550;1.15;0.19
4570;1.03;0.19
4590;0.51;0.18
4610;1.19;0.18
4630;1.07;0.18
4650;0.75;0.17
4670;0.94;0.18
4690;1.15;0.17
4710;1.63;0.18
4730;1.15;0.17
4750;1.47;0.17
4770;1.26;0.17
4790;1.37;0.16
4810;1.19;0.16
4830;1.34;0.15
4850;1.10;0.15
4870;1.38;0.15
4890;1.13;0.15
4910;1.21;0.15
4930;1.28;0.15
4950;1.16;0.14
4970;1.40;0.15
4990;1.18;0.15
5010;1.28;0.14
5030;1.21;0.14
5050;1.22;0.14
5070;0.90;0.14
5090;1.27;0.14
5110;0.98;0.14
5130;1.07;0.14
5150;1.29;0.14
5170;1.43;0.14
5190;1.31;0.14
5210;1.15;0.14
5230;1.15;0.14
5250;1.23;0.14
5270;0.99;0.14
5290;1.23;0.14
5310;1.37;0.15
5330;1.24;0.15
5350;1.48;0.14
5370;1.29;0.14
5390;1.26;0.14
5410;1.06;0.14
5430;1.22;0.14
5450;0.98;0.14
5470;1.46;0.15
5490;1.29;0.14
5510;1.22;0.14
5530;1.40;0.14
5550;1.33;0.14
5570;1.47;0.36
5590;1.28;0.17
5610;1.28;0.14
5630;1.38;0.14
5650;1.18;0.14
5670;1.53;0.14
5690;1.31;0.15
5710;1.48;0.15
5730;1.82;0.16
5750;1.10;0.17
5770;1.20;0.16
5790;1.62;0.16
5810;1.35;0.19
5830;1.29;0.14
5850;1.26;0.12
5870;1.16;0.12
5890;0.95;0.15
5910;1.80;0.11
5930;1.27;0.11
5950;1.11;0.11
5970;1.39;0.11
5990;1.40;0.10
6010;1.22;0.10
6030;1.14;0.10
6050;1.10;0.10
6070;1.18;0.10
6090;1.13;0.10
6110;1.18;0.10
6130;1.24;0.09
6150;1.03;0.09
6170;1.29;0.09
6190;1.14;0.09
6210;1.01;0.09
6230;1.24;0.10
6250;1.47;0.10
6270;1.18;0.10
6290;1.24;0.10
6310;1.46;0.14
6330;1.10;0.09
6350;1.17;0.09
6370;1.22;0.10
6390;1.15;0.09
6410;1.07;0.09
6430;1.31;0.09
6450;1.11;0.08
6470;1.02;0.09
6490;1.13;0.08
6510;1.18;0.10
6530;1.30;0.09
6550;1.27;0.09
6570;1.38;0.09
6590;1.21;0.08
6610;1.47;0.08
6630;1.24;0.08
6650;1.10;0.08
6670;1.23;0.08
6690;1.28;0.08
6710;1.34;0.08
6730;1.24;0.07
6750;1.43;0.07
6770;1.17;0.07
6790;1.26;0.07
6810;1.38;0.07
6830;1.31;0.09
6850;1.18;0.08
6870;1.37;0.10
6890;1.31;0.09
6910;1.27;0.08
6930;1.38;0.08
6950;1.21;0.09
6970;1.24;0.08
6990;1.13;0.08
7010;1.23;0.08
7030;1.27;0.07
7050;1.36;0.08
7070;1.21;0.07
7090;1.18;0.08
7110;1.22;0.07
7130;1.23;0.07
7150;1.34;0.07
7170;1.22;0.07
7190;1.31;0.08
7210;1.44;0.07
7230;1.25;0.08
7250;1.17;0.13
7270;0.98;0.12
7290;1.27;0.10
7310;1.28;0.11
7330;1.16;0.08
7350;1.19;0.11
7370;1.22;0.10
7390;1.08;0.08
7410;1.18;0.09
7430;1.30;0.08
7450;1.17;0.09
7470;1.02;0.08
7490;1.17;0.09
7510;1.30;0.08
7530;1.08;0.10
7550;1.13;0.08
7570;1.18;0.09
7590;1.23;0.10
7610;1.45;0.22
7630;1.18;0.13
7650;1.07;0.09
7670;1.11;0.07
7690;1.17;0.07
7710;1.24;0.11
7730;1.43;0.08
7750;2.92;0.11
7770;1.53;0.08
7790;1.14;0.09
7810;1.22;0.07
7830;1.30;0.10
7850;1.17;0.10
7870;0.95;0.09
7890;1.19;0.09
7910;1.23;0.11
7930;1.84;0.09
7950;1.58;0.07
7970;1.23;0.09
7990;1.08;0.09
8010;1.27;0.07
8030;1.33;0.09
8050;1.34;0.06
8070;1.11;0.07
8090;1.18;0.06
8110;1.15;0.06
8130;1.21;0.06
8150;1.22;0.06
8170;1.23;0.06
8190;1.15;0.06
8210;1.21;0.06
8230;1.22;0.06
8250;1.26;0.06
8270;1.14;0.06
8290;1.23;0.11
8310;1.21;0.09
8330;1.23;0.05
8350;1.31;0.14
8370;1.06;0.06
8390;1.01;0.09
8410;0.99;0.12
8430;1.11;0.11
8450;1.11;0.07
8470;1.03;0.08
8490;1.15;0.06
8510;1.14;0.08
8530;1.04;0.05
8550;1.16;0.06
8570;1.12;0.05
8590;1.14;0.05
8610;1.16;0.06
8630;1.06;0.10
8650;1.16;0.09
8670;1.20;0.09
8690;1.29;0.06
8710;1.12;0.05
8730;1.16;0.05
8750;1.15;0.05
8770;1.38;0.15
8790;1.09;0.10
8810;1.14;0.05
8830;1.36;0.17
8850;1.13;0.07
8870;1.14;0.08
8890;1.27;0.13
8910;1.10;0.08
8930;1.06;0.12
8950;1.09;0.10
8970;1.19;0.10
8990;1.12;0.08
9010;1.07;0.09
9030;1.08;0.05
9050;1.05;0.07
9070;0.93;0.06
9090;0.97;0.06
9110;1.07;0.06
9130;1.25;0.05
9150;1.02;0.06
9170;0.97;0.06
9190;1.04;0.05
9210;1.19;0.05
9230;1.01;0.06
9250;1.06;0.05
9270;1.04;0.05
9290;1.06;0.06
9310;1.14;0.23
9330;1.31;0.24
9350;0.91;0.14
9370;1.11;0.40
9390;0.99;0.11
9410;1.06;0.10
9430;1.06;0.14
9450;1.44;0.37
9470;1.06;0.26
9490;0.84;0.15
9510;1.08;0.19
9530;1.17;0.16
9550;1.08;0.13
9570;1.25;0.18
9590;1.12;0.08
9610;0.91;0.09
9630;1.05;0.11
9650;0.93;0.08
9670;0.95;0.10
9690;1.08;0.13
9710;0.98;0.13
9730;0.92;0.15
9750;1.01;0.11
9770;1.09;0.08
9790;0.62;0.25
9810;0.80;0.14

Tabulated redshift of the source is 0.18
